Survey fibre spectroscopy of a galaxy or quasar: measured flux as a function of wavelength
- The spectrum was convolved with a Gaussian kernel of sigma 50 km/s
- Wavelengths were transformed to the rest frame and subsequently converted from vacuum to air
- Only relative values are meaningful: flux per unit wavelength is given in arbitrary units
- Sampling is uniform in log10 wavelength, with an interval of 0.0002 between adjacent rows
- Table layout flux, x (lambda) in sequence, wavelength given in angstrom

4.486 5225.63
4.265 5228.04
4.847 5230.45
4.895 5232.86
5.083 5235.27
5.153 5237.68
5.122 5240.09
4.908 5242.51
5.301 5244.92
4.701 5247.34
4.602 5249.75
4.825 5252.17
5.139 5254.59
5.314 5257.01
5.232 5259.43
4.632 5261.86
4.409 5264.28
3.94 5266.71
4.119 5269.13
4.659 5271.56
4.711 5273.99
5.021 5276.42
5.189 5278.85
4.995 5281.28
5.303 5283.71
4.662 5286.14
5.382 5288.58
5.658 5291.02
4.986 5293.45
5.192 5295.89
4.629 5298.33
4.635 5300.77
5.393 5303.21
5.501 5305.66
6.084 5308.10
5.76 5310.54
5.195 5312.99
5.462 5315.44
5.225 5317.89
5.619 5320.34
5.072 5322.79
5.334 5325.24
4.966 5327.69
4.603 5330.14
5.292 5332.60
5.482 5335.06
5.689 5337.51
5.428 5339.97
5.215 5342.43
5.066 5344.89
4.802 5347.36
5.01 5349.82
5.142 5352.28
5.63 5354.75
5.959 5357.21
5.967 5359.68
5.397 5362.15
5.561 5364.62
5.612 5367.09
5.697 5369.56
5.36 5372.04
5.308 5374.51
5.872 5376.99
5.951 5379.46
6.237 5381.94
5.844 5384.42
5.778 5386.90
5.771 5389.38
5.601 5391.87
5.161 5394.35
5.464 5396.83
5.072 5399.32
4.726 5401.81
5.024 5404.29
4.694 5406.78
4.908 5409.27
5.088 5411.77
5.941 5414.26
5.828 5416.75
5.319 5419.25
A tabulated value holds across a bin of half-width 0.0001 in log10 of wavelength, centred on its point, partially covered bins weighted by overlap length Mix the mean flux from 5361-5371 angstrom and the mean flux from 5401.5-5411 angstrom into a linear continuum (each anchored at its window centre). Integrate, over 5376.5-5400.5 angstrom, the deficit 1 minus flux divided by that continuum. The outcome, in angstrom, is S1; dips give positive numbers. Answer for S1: -2.3 angstrom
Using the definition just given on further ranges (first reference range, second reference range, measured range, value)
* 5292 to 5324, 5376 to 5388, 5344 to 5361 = 0.93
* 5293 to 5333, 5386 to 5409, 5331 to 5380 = -2.11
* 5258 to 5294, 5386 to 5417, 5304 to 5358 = -3.10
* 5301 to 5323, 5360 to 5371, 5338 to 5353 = 1.10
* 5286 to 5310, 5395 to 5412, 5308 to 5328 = -0.73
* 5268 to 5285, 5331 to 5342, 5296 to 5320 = -0.78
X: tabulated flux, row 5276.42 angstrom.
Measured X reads 5.021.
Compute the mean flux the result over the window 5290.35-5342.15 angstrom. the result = 5.29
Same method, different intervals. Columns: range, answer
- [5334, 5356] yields 5.27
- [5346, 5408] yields 5.46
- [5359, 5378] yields 5.58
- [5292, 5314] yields 5.27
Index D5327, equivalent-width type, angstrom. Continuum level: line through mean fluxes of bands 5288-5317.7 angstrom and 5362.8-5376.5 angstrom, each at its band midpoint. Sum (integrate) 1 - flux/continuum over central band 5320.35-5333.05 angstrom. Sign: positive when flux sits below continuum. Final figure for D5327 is 0.7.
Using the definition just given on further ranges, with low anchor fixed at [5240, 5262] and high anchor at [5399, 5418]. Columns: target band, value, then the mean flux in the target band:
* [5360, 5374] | -1.2 angstrom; 5.54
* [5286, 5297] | -0.4 angstrom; 5.22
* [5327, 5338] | -0.2 angstrom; 5.19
